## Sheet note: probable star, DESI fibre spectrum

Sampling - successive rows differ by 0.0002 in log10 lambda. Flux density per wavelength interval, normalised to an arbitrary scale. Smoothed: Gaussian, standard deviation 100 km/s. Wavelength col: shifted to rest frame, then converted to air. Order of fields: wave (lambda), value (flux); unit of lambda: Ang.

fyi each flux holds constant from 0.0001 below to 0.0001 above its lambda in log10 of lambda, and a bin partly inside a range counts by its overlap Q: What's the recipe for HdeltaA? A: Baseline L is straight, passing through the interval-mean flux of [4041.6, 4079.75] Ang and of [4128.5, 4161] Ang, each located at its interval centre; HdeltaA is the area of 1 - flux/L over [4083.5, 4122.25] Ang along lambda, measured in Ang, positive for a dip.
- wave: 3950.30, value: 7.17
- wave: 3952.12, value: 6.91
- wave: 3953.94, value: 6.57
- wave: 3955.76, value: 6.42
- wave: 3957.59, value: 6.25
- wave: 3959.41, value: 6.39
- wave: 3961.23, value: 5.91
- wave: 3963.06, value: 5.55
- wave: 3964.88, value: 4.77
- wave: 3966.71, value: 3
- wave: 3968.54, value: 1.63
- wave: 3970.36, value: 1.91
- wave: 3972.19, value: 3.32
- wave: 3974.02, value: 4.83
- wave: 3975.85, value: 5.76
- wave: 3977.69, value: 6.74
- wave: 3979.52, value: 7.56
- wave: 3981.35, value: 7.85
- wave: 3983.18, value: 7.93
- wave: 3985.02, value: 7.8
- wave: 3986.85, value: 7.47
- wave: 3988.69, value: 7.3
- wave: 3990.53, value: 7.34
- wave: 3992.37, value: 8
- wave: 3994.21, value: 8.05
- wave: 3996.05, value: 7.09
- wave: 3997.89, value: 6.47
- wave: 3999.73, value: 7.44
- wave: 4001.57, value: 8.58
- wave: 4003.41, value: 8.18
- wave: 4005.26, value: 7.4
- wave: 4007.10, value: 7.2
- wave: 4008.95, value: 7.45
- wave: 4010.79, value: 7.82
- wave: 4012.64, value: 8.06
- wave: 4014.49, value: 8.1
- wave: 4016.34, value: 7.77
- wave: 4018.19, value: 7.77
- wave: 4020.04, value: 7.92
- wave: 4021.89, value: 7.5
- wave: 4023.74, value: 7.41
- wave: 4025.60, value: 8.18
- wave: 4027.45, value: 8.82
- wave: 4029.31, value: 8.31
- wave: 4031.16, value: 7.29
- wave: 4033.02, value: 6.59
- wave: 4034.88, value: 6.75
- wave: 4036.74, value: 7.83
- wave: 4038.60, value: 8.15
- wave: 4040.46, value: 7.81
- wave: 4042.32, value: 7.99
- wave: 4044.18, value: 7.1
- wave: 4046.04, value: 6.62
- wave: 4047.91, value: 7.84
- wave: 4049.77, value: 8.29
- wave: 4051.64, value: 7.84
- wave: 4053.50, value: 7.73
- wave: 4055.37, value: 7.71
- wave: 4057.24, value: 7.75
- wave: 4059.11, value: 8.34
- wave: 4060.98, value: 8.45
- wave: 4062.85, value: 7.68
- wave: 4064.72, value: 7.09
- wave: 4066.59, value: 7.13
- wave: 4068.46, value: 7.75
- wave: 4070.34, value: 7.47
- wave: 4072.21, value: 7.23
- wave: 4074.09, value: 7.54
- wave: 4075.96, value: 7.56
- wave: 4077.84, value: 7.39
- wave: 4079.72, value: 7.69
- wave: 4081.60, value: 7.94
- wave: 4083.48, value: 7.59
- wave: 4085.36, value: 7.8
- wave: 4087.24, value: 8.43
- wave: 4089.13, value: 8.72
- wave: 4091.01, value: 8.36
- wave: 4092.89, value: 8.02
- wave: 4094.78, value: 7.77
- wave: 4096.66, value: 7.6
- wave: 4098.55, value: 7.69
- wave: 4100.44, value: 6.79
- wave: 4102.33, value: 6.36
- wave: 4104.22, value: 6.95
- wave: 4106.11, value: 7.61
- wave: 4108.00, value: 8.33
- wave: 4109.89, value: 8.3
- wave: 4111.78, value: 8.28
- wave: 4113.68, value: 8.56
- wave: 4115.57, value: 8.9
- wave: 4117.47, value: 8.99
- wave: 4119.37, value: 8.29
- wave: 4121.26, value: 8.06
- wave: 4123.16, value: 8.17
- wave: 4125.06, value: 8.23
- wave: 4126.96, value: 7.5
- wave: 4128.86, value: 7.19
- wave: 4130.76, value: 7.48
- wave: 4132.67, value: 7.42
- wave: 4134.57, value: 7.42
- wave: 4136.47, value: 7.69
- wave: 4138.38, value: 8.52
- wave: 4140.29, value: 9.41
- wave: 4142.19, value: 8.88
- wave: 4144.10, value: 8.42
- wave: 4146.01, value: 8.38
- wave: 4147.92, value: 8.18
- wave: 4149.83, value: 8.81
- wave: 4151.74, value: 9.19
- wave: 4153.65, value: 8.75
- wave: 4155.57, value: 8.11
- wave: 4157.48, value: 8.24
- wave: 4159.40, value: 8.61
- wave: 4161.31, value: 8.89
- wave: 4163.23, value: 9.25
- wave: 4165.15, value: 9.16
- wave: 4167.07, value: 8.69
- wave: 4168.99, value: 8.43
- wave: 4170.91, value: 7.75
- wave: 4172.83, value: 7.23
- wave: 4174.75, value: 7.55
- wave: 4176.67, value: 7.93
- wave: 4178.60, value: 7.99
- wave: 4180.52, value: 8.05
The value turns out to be -0.06 Ang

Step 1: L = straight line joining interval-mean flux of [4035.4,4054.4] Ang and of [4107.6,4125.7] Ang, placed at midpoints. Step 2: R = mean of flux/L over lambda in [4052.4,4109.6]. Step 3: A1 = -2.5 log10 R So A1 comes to 0.05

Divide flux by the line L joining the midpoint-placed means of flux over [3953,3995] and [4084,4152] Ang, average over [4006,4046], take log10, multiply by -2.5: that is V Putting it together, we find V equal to -0.14 mag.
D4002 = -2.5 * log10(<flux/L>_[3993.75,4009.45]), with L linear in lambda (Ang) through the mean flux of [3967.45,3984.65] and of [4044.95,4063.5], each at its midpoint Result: -0.22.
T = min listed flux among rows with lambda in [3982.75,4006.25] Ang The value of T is 6.47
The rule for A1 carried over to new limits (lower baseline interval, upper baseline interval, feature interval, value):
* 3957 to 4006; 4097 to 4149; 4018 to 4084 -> -0.08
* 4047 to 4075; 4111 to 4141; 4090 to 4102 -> 0.04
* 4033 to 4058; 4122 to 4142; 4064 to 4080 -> 0.04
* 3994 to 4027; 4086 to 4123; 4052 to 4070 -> 0.02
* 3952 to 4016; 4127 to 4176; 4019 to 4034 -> -0.11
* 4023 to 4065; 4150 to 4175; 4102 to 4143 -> 0.02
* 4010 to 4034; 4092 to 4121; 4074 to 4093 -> -0.01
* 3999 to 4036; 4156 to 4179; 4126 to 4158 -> 0.00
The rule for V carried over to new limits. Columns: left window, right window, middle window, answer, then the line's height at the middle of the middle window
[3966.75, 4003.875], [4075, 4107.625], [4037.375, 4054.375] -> -0.082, 7.16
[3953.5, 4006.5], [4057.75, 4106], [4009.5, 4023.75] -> -0.150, 6.81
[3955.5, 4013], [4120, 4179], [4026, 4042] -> -0.106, 7.01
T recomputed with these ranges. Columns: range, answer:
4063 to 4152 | 6.36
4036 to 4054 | 6.62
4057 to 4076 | 7.09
